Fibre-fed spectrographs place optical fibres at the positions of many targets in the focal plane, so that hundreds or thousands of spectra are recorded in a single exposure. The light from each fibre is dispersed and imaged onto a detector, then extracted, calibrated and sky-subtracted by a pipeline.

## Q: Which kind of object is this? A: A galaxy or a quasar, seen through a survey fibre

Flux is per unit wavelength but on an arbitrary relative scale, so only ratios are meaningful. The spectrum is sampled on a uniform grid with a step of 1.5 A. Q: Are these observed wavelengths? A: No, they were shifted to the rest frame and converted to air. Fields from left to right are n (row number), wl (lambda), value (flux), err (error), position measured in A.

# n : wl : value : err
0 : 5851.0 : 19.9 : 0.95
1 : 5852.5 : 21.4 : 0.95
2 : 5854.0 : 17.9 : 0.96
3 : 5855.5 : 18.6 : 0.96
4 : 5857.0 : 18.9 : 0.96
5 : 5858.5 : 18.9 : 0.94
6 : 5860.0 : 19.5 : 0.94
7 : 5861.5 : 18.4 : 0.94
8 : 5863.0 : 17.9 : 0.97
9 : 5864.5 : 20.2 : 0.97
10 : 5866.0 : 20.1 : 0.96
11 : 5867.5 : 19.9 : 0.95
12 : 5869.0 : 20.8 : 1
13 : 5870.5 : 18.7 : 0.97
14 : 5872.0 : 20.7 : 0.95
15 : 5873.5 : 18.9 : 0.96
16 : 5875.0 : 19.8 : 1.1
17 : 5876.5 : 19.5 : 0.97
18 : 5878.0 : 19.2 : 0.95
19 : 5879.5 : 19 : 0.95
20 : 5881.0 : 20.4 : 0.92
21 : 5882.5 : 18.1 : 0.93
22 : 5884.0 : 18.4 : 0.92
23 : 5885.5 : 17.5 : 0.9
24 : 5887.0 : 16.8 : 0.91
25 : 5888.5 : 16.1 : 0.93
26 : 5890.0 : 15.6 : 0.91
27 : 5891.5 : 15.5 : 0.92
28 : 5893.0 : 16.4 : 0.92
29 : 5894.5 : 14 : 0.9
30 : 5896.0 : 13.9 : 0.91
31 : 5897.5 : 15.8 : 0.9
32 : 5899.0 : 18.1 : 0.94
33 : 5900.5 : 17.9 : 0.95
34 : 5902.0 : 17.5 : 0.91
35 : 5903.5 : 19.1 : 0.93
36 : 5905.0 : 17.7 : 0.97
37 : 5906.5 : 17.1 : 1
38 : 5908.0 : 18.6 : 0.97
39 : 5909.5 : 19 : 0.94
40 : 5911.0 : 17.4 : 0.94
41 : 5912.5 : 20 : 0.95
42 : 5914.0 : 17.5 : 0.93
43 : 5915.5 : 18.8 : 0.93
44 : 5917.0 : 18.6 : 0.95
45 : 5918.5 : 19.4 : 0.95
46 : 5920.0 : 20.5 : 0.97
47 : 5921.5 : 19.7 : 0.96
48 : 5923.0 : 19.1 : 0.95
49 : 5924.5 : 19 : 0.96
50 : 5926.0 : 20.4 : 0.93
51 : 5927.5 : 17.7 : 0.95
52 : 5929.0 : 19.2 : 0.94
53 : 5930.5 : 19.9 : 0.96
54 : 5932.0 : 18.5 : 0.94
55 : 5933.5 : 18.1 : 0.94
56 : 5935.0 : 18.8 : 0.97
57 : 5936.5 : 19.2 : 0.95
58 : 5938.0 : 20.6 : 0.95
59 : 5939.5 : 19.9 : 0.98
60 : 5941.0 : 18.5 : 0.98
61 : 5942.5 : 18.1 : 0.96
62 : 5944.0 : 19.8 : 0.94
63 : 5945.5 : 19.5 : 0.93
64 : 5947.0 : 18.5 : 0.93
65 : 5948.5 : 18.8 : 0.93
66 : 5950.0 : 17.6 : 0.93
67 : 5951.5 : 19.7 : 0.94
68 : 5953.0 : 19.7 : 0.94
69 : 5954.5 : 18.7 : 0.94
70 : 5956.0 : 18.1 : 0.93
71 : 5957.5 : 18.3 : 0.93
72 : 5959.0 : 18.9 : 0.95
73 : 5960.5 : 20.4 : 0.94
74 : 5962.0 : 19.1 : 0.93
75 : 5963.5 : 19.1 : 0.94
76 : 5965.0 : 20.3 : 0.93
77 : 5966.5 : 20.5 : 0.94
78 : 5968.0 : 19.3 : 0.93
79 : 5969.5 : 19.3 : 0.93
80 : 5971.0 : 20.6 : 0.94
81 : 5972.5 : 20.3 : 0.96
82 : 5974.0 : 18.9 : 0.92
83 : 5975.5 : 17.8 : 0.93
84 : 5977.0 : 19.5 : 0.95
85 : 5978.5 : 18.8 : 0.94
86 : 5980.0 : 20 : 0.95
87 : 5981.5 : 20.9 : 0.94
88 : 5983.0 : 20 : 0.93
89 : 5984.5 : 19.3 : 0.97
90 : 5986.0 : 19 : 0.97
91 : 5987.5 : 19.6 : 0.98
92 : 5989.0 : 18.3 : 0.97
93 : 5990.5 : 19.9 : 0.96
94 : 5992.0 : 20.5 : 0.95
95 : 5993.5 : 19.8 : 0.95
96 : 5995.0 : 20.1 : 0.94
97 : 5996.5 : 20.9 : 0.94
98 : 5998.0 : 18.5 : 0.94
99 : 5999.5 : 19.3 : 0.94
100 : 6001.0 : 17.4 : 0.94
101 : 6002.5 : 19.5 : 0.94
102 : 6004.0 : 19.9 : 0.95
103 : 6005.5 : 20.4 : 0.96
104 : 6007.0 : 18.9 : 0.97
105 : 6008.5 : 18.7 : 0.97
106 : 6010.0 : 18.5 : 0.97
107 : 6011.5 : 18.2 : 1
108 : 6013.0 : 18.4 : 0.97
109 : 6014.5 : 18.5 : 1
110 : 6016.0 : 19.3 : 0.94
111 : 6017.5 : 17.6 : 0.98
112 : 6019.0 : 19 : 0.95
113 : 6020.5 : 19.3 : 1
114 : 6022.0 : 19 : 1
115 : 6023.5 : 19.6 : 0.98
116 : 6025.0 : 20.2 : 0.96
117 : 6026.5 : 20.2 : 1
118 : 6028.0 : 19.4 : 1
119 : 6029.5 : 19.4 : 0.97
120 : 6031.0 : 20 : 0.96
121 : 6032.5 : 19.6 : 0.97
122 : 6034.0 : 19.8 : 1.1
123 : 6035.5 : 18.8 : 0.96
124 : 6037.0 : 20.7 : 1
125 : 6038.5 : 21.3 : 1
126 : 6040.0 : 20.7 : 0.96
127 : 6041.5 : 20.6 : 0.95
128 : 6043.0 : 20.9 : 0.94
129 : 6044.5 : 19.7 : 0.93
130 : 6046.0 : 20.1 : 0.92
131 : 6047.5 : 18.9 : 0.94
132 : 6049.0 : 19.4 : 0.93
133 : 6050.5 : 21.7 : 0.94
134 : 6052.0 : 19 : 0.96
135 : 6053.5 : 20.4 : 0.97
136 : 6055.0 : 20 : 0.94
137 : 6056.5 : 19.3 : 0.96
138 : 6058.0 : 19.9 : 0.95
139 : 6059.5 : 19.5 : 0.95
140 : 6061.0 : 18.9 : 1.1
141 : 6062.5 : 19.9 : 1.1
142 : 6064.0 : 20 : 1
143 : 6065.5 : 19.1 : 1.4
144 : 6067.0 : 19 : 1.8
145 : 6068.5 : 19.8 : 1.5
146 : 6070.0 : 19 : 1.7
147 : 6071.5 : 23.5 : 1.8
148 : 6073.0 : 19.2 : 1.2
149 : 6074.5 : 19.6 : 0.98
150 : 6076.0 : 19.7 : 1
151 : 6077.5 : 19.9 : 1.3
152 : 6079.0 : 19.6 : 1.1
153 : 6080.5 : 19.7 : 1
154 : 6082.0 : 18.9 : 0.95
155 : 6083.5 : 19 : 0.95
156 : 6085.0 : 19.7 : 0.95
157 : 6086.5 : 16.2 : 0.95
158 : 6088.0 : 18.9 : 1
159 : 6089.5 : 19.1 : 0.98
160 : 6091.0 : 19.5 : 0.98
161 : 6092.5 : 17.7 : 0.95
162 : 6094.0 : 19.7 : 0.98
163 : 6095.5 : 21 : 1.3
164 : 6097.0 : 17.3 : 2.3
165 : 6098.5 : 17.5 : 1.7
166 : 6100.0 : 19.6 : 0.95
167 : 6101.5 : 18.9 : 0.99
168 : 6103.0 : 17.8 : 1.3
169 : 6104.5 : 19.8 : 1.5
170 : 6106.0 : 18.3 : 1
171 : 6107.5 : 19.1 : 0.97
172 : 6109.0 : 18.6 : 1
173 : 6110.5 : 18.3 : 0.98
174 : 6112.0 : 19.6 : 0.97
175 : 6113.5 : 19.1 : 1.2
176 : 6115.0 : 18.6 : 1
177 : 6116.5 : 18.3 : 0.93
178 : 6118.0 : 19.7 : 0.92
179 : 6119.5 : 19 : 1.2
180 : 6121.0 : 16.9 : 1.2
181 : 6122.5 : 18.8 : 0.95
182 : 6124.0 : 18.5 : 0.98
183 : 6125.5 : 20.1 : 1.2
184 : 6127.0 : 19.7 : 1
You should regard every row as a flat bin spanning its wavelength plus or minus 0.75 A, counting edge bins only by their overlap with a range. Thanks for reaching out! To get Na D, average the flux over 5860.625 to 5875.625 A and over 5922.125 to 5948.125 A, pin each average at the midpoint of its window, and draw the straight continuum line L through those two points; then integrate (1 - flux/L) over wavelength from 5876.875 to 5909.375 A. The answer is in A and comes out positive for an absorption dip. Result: 3.4 A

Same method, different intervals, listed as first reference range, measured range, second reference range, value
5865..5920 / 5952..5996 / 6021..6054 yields -0.74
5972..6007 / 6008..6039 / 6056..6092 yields 0.27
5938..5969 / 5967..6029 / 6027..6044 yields 1.07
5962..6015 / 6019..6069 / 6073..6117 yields -1.70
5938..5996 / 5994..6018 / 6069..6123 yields 0.30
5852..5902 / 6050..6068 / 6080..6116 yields -0.94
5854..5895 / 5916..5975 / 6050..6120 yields -1.61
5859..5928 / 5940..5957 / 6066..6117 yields -0.24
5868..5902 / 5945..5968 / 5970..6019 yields -0.47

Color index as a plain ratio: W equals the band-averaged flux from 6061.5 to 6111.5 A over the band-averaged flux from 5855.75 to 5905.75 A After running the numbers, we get 1.1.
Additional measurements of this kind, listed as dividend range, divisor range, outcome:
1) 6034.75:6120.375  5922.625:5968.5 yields 1.01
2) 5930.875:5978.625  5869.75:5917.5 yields 1.07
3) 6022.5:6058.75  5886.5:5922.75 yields 1.14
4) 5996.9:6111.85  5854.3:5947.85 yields 1.04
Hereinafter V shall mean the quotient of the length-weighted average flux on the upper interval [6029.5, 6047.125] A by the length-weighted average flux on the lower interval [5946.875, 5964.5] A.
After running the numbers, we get 1.06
